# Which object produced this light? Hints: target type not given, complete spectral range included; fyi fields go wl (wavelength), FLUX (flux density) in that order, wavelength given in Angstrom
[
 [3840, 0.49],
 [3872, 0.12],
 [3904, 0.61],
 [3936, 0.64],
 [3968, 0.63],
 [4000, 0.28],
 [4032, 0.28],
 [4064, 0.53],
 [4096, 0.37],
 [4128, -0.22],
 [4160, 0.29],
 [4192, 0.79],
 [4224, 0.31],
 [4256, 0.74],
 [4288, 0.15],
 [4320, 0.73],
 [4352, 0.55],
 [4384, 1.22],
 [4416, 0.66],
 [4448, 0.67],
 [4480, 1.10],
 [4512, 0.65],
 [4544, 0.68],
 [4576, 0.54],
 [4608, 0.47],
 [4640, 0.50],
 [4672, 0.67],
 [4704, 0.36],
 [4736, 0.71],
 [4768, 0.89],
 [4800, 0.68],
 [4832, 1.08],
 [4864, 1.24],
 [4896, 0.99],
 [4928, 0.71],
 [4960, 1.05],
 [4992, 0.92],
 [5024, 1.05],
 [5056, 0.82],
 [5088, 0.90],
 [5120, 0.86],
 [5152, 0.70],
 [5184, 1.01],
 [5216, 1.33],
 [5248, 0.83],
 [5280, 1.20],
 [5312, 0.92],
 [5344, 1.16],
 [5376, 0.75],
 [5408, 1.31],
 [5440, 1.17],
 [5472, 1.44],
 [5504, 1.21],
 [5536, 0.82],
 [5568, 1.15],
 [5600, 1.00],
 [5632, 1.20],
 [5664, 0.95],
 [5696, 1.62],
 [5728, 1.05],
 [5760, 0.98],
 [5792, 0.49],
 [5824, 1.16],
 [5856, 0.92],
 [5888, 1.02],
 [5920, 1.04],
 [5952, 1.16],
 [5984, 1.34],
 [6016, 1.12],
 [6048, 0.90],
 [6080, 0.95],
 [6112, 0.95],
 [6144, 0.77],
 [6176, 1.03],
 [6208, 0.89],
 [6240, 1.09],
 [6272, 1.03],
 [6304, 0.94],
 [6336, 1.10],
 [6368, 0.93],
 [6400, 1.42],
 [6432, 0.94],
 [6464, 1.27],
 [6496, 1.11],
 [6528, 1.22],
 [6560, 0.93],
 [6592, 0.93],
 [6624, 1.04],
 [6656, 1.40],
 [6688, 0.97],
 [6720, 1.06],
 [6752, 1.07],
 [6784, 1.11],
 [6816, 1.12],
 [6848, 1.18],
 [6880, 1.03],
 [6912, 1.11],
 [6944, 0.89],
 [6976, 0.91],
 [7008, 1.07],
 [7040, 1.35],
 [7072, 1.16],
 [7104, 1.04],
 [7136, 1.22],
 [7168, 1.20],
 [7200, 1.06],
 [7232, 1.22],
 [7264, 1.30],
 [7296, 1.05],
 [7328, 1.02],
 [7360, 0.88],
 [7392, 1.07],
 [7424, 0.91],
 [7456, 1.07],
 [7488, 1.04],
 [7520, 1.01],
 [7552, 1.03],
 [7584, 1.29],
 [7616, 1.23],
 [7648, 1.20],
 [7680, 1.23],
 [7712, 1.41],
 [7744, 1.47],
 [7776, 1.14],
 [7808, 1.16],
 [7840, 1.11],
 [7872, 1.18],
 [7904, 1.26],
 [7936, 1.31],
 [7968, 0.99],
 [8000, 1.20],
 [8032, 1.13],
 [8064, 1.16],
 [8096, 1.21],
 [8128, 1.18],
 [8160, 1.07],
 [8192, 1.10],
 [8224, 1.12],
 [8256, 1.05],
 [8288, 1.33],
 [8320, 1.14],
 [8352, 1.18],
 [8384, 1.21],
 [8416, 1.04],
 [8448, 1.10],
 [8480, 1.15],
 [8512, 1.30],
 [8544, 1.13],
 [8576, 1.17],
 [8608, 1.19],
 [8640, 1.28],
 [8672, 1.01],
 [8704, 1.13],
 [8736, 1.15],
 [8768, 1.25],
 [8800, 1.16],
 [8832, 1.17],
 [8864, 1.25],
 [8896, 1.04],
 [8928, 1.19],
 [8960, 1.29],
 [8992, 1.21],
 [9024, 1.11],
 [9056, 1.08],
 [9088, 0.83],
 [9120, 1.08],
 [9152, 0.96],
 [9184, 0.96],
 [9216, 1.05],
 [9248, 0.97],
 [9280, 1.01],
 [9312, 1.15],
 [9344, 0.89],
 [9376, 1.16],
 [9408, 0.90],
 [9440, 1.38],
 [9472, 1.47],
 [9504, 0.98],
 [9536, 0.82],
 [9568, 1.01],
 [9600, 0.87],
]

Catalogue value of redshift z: 0.18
